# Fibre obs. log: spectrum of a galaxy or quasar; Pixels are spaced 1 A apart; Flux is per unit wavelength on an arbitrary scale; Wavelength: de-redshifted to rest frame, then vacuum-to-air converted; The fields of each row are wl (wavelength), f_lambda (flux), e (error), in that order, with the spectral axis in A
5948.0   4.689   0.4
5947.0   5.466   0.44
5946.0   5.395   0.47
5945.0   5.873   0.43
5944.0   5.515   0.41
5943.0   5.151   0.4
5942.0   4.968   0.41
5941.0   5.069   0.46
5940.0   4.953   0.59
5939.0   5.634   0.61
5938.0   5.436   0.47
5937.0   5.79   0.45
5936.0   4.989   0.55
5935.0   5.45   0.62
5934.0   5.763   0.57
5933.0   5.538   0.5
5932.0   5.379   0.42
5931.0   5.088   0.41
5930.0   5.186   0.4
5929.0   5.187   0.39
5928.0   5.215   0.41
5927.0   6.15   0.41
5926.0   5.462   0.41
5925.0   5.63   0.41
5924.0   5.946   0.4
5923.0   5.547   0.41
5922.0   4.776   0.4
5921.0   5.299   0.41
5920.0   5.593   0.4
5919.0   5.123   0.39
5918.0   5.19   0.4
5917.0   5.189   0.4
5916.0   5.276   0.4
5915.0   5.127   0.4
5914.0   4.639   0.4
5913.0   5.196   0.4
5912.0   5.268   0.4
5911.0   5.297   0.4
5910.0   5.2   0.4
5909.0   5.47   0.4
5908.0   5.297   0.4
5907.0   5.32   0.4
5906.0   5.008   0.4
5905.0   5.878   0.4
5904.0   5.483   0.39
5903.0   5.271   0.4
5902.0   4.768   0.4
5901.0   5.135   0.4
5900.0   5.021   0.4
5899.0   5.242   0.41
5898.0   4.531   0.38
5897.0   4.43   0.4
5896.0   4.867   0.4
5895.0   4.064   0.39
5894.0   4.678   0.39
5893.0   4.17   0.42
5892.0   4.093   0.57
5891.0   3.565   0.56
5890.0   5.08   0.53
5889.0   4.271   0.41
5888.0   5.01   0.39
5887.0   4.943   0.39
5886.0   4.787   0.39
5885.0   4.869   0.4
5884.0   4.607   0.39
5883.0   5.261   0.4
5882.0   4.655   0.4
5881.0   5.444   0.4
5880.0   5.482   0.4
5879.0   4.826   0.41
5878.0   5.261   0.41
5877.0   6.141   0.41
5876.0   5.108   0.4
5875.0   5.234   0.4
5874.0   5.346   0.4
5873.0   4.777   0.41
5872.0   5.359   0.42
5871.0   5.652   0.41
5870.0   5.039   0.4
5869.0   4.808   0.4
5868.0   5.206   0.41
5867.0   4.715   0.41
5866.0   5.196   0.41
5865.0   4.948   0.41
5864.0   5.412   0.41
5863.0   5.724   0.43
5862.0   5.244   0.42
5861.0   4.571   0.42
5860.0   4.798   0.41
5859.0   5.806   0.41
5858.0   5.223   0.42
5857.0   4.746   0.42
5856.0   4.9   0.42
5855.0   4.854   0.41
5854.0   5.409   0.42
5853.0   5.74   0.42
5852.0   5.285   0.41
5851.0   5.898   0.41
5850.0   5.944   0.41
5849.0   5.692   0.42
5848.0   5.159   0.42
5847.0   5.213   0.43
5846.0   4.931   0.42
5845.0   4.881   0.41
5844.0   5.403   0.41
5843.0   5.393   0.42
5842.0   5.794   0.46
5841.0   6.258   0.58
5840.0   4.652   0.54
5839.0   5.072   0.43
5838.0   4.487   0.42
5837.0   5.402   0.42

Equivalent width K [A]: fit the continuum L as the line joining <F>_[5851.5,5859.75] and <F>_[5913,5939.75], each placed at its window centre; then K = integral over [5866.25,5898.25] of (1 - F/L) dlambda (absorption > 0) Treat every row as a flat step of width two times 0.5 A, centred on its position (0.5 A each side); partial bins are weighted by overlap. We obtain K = 2.4 A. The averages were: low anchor 5.23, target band 4.89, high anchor 5.36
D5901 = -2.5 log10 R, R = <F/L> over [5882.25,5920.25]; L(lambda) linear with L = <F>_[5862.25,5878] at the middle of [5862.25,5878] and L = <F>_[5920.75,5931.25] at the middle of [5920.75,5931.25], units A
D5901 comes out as 0.08 mag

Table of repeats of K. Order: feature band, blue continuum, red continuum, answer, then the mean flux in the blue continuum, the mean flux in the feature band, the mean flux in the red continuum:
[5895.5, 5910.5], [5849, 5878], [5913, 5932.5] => 0.5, 5.26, 5.13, 5.31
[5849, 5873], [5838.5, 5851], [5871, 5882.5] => 0.4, 5.39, 5.24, 5.26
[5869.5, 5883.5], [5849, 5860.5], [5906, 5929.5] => 0.2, 5.34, 5.26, 5.31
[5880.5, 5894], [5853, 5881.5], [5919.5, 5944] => 1.5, 5.2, 4.67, 5.39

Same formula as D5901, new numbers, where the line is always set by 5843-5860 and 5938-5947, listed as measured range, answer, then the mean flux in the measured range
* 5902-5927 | 0.00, 5.32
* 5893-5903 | 0.12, 4.75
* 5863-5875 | 0.03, 5.16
